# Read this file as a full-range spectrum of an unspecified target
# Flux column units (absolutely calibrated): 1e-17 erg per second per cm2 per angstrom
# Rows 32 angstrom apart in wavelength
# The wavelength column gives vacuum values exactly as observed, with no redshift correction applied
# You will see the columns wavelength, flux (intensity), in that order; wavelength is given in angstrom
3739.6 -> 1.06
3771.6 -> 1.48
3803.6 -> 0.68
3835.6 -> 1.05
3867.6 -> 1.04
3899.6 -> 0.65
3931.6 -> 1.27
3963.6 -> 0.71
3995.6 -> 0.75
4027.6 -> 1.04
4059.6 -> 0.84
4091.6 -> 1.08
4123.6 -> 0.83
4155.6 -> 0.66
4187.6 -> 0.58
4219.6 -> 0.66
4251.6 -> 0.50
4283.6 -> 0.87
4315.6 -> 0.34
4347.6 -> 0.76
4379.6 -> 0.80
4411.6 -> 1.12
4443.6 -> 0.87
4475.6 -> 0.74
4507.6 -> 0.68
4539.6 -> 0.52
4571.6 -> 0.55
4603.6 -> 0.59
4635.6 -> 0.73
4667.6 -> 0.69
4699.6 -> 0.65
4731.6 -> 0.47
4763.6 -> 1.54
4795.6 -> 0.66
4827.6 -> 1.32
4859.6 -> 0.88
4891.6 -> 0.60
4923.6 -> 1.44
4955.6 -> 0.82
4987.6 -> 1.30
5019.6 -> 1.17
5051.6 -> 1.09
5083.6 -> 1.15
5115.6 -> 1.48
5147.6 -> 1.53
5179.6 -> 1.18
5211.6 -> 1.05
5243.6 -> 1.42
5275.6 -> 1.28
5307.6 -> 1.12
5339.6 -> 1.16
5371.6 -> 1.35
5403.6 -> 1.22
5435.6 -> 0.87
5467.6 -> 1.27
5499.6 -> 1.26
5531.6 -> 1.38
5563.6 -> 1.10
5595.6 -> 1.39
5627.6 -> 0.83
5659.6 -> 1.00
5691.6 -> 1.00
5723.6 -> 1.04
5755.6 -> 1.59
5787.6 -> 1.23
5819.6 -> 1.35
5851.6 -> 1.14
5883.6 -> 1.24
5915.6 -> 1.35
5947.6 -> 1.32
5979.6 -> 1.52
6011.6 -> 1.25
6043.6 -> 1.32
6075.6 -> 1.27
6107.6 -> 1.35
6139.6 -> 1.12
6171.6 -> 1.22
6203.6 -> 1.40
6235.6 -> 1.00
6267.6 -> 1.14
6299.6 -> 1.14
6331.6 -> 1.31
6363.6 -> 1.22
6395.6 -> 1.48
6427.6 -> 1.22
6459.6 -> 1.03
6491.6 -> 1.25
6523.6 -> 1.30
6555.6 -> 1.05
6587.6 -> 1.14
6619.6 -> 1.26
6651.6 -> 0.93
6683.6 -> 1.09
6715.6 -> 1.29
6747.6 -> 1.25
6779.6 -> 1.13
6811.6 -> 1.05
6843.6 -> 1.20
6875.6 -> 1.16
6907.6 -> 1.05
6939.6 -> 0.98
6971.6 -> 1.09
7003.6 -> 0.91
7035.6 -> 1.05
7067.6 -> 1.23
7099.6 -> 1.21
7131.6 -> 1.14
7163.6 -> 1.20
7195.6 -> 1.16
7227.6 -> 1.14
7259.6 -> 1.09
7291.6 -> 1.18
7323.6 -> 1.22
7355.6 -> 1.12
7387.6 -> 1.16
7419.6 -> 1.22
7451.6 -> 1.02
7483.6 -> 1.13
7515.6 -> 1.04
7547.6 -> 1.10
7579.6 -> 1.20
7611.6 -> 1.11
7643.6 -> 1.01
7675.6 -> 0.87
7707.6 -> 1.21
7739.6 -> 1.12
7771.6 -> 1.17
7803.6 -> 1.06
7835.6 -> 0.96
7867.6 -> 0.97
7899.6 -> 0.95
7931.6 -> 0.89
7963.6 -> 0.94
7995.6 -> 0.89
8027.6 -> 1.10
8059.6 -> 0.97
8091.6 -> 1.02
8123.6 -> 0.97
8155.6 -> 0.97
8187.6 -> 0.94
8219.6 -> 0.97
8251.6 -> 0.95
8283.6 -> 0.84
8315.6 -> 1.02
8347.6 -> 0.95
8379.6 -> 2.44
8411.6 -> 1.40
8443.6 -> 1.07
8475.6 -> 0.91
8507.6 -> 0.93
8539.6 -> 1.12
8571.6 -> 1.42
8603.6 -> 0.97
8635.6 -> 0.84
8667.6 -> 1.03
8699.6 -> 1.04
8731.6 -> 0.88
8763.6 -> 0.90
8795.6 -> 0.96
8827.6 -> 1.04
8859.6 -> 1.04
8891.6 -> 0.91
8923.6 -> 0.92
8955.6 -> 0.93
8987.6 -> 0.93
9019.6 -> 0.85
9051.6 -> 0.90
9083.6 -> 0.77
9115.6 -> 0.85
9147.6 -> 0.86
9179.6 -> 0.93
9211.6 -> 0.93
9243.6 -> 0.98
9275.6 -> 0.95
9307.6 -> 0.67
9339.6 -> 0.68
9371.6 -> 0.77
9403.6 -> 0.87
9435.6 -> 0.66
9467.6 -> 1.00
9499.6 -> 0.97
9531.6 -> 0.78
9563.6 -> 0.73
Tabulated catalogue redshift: 0.28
